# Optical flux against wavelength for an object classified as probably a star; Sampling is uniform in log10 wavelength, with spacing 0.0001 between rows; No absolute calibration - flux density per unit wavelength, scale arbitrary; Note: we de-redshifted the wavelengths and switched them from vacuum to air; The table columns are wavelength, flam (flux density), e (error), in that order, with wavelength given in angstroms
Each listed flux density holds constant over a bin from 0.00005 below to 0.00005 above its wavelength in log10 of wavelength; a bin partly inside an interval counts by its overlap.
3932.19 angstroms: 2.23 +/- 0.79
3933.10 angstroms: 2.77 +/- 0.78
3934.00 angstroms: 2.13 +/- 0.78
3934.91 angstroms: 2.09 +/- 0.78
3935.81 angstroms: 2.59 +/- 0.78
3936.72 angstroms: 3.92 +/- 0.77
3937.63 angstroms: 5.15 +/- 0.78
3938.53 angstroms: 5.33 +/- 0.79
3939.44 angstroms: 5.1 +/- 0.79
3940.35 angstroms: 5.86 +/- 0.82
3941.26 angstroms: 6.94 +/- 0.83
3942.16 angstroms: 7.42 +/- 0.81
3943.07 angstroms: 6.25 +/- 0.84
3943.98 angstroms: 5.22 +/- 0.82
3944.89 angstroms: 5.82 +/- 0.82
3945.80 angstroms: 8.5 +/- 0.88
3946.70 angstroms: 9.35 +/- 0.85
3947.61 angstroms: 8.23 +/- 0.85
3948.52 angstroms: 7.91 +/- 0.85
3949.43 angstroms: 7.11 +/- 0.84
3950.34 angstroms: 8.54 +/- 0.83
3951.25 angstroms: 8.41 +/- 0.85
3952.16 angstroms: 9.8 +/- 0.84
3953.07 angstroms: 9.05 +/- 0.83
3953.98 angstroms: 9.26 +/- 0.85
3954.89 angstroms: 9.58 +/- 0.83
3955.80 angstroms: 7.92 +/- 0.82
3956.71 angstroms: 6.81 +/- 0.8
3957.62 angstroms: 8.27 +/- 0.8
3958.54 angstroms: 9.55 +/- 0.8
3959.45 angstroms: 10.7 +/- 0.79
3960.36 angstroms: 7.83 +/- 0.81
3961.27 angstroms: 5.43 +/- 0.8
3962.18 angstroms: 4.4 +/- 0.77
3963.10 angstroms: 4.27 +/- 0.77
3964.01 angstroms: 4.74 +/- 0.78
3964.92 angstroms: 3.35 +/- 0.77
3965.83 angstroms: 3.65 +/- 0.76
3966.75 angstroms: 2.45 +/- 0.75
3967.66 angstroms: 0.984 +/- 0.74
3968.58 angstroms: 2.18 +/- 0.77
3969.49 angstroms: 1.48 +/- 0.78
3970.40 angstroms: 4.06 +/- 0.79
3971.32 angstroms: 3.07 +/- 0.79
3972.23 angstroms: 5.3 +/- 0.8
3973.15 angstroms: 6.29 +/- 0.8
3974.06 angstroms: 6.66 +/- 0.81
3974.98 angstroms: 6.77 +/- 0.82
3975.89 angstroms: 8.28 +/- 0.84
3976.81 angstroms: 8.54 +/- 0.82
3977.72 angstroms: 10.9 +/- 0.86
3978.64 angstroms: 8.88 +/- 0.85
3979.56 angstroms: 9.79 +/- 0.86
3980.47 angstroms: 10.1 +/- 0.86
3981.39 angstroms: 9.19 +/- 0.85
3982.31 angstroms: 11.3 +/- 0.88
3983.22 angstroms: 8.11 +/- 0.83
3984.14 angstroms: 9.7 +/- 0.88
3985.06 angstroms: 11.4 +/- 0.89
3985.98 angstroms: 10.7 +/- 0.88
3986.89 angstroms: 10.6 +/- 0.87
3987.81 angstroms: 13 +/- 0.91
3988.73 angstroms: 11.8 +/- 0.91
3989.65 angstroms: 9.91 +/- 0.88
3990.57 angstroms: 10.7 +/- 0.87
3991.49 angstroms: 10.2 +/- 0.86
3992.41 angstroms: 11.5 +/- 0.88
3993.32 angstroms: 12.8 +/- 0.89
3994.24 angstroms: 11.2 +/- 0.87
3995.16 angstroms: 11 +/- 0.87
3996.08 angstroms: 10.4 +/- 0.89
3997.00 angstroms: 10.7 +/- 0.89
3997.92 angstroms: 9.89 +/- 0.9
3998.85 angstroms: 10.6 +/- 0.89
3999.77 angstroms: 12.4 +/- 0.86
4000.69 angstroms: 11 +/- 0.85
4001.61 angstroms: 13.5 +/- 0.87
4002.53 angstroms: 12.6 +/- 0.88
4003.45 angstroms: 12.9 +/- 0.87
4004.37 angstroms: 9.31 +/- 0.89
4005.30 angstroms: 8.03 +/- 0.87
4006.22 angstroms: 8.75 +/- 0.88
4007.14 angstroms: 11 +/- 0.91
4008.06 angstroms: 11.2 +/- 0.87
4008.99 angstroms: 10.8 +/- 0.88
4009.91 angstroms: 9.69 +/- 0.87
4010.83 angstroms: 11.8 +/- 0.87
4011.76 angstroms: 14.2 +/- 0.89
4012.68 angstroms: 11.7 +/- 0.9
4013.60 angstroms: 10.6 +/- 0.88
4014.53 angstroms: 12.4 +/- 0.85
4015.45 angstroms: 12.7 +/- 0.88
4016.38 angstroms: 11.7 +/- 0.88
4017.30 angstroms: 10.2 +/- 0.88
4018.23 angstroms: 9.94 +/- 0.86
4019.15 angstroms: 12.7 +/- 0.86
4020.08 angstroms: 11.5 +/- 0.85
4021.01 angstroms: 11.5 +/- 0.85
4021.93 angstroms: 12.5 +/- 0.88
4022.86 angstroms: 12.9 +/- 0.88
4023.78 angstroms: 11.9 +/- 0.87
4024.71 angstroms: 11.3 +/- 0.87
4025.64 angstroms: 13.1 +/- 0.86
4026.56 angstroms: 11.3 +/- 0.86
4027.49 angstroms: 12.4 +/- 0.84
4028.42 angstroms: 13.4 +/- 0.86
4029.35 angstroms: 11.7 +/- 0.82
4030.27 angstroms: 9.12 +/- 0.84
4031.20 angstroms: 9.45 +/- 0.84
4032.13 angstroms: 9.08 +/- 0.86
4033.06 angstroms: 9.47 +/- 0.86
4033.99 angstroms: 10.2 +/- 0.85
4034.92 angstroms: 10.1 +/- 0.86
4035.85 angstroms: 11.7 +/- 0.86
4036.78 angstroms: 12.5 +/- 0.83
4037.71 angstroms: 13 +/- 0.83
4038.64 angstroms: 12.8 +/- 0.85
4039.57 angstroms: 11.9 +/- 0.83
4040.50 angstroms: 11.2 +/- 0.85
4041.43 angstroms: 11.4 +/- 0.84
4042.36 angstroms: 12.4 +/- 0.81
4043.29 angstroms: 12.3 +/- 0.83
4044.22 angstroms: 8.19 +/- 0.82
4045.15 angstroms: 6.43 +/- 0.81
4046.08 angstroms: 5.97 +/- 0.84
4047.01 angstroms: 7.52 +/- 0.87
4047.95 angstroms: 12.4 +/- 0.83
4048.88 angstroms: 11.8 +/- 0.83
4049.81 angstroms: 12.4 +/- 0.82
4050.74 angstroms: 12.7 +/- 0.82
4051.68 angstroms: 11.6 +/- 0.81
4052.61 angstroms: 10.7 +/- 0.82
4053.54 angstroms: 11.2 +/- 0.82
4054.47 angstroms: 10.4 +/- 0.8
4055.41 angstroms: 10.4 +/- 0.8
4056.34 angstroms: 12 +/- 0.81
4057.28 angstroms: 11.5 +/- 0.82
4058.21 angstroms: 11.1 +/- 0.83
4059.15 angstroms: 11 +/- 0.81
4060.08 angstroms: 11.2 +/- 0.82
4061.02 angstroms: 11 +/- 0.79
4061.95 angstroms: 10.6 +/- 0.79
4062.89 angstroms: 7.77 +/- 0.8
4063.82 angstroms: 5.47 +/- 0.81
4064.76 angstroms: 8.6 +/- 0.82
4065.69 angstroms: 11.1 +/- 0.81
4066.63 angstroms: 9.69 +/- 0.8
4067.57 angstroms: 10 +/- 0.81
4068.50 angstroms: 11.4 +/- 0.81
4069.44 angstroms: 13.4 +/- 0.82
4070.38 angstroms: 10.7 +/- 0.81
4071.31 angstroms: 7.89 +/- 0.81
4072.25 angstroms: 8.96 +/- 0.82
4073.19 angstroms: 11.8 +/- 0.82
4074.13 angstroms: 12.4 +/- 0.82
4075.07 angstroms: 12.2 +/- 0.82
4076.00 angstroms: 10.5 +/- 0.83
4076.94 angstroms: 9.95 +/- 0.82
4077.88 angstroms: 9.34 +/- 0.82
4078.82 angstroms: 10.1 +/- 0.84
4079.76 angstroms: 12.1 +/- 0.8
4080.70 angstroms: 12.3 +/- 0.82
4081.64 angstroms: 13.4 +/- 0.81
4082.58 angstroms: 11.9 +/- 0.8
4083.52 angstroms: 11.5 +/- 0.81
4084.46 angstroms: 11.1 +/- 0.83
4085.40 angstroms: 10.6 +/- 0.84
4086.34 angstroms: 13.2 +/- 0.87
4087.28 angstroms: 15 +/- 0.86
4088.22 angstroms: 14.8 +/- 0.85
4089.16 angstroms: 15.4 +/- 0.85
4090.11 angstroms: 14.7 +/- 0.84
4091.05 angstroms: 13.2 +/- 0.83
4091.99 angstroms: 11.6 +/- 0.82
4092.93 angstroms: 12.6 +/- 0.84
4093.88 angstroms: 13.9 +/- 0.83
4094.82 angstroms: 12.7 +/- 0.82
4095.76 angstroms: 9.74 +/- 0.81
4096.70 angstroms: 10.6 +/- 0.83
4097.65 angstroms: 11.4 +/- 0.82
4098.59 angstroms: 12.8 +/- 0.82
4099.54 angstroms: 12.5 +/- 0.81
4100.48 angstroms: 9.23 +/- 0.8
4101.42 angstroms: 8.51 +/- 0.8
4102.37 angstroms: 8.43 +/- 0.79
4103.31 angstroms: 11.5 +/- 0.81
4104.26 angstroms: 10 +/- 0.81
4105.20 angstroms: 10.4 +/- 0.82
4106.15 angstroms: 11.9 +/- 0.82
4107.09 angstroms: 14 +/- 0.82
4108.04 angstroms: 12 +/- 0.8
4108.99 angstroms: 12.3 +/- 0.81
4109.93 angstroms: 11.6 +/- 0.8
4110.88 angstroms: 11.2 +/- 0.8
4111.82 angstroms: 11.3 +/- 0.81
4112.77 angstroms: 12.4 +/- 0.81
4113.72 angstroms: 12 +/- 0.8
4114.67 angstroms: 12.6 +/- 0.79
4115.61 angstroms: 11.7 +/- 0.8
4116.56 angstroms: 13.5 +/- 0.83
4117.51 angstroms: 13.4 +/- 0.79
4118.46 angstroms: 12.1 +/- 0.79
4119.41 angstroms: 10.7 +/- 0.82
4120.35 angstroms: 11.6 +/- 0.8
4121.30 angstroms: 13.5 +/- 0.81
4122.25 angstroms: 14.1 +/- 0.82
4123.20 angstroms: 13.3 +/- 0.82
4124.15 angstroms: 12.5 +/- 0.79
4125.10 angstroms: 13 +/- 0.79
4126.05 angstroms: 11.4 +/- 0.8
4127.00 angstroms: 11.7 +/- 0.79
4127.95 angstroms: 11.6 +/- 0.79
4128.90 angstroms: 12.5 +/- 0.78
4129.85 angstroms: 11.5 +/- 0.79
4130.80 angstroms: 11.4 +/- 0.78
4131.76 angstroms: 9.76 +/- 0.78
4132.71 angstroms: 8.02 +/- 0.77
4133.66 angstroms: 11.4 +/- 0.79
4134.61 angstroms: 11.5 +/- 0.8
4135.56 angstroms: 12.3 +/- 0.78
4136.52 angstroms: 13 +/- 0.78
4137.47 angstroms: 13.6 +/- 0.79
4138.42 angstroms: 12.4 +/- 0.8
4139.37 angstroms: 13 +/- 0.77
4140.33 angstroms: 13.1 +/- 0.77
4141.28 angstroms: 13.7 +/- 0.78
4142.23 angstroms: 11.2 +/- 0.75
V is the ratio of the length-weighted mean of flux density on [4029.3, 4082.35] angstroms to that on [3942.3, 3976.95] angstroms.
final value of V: 1.6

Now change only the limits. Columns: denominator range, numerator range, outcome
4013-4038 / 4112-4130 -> 1.08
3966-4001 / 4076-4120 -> 1.36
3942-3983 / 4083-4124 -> 1.74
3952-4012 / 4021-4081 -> 1.23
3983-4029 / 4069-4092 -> 1.05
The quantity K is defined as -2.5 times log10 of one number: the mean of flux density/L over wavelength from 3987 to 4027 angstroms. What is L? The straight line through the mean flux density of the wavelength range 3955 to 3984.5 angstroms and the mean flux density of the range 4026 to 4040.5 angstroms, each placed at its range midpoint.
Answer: -0.22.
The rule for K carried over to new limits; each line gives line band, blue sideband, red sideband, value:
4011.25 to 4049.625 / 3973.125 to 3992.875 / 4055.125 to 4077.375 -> -0.10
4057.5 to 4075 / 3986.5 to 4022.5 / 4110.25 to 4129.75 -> 0.15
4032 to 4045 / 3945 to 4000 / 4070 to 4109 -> -0.10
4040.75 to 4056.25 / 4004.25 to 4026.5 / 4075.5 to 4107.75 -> 0.10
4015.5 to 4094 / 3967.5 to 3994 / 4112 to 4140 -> -0.09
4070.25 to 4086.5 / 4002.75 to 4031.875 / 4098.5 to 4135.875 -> 0.04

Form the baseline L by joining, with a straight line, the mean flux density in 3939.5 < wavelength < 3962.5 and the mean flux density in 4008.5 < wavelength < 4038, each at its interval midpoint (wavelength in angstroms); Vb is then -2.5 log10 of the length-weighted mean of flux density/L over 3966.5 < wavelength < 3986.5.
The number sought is 0.27 mag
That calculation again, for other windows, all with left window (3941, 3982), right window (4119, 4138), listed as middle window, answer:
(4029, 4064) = -0.13 mag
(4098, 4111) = 0.00 mag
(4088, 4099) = -0.17 mag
